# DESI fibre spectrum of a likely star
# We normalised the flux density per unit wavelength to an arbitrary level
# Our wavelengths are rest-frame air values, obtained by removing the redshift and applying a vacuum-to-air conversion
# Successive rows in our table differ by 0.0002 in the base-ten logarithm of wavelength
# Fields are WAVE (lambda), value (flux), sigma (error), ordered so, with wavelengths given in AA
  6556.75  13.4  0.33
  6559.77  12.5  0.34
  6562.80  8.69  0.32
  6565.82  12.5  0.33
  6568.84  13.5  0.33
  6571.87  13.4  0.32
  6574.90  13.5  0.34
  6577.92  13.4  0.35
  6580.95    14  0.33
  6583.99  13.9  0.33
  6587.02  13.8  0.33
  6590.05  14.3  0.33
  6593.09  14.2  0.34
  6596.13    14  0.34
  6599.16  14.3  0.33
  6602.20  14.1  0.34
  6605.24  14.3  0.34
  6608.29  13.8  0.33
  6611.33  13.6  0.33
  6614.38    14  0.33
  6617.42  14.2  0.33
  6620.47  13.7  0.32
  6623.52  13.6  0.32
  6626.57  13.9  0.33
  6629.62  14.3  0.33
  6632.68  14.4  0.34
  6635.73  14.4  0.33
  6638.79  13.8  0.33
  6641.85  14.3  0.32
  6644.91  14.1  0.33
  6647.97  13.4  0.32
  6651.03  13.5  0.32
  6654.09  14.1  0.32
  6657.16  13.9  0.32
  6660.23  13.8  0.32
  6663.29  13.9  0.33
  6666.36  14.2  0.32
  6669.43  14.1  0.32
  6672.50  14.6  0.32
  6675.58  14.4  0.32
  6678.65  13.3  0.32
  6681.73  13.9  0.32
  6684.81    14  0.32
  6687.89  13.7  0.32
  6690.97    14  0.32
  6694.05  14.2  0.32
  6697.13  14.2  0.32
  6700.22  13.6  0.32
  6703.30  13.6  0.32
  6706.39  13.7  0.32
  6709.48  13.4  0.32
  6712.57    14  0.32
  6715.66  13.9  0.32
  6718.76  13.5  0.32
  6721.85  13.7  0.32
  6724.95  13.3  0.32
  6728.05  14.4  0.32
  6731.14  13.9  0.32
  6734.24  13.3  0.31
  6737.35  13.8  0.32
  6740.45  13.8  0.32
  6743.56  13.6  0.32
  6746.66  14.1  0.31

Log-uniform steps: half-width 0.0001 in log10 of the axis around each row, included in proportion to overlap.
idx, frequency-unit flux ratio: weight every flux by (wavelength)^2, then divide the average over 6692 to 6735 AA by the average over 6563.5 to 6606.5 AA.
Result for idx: 1.0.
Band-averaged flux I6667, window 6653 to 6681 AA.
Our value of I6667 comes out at 14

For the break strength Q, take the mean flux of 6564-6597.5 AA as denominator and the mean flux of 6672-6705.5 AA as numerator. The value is 1.02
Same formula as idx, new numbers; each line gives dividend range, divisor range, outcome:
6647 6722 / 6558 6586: 1.12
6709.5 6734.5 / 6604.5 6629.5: 1.02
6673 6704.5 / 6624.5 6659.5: 1.01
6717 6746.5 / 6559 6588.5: 1.11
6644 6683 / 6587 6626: 1.01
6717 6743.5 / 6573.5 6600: 1.03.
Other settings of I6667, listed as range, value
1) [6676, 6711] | 13.8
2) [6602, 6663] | 14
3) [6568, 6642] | 13.9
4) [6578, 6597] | 14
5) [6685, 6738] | 13.8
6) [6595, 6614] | 14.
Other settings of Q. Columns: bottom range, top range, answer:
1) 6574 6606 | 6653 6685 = 1.00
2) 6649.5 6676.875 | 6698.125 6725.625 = 0.97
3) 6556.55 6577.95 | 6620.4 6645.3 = 1.12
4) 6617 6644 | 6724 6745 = 0.98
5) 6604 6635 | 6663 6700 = 1.00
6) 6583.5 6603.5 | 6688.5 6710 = 0.98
